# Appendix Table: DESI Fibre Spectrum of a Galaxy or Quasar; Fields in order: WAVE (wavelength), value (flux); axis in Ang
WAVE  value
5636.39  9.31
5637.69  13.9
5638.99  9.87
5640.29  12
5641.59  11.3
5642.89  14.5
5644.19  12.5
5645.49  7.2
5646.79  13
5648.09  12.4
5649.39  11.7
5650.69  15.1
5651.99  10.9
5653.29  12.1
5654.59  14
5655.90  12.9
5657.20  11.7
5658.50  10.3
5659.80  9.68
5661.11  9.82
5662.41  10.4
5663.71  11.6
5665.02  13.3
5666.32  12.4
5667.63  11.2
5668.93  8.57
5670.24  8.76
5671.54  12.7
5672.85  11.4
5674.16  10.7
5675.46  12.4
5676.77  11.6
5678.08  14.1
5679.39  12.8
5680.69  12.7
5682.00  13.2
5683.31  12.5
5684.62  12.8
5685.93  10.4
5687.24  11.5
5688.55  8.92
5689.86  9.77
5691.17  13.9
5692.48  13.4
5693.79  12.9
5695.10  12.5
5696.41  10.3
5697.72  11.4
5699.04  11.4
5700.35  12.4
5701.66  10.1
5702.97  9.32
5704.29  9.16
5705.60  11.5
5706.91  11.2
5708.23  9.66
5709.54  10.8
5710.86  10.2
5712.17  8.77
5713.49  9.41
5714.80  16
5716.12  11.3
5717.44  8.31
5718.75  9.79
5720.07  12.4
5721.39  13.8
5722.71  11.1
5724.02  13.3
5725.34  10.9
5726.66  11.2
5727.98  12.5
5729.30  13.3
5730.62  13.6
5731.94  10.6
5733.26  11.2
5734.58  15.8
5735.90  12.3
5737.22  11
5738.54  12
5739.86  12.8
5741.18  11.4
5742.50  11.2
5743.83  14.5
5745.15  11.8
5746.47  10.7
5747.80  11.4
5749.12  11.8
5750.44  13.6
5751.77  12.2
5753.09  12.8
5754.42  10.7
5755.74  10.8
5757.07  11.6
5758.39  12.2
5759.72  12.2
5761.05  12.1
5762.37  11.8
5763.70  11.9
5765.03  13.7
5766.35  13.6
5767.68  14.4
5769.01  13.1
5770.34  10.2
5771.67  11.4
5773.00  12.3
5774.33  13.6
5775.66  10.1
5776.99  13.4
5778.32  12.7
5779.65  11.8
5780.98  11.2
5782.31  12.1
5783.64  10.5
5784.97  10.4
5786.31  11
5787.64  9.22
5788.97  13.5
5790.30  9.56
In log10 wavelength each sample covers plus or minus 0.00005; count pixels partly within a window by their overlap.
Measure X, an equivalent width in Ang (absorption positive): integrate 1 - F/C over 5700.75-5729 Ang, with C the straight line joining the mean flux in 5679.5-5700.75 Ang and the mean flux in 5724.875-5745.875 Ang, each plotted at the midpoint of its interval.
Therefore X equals 2.5 Ang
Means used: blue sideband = 11.9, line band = 11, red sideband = 12.3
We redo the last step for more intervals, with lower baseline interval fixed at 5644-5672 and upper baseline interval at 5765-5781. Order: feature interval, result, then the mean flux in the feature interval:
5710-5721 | 1.0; 10.8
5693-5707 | 0.8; 11.1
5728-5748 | -0.2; 12.3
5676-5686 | -0.9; 12.6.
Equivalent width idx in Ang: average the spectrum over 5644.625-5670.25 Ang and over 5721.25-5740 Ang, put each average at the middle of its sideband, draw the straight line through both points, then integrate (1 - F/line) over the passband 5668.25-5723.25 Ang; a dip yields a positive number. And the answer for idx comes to 2.6 Ang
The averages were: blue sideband 11.4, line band 11.3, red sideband 12.3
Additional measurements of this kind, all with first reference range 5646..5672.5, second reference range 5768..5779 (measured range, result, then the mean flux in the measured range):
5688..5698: 0.1 Ang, 11.7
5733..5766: -0.3 Ang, 12.2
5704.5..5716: 0.9 Ang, 10.9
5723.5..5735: -0.4 Ang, 12.4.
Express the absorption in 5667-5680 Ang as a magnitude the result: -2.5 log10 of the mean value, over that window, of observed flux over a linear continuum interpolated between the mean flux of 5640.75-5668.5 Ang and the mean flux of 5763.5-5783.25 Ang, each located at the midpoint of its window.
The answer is 0.04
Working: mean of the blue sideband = 11.8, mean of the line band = 11.4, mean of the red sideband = 12.4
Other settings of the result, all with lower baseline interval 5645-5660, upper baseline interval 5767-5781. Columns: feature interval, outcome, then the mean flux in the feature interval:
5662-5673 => 0.071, 11.2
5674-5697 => -0.008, 12.1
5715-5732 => 0.021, 11.8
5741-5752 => 0.006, 12.1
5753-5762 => 0.044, 11.7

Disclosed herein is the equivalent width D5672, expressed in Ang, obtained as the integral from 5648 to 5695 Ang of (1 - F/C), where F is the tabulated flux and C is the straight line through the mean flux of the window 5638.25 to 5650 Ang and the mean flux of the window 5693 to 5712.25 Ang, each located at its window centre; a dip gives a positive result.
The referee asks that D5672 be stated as -2.2 Ang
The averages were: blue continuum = 11.6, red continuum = 10.9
